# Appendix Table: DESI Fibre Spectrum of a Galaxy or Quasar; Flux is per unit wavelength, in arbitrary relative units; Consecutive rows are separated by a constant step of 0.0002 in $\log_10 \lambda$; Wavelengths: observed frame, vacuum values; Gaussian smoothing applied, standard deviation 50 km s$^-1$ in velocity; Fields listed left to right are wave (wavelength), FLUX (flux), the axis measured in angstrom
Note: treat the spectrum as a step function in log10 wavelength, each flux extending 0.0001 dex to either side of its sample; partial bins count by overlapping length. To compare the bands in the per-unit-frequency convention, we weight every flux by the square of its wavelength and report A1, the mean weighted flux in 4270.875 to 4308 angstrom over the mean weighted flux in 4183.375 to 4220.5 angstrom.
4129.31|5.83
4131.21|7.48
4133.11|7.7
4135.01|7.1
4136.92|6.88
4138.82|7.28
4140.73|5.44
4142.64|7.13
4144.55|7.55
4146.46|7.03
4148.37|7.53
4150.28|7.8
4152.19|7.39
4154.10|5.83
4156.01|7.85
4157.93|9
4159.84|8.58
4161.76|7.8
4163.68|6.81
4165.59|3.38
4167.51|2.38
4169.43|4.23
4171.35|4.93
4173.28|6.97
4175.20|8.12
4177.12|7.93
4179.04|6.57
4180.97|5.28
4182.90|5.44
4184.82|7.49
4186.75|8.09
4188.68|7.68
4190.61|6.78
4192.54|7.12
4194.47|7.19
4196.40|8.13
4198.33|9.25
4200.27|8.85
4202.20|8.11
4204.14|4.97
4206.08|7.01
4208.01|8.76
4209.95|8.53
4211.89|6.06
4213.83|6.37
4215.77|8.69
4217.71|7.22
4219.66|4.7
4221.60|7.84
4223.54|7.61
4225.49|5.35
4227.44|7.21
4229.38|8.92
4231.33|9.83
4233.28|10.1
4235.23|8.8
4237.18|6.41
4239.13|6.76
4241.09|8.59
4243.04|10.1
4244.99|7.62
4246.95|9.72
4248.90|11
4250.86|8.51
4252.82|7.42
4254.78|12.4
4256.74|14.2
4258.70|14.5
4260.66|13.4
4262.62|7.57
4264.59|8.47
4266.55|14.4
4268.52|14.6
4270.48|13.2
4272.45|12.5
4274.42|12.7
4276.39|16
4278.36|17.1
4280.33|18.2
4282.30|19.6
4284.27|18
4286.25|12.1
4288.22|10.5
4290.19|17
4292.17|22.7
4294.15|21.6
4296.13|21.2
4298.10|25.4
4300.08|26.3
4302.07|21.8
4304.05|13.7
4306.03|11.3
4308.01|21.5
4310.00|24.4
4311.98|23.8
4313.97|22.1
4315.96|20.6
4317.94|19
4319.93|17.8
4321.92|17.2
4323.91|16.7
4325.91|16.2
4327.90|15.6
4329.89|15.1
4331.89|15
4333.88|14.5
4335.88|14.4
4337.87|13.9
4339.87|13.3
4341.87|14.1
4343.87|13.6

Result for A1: 2.49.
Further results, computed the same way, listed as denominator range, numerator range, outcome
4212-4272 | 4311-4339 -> 1.91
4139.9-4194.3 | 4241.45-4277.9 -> 1.80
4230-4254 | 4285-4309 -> 2.19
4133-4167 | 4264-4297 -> 2.41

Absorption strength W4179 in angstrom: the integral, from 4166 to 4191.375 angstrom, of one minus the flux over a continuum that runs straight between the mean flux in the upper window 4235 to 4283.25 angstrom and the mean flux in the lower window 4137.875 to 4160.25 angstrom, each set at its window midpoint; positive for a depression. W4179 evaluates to 6.9 angstrom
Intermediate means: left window 7.34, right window 11.8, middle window 6.23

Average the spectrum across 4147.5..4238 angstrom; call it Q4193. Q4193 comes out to 7.17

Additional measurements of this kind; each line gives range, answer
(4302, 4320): 19.6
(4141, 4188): 6.7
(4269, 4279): 14.2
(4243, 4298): 14.1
